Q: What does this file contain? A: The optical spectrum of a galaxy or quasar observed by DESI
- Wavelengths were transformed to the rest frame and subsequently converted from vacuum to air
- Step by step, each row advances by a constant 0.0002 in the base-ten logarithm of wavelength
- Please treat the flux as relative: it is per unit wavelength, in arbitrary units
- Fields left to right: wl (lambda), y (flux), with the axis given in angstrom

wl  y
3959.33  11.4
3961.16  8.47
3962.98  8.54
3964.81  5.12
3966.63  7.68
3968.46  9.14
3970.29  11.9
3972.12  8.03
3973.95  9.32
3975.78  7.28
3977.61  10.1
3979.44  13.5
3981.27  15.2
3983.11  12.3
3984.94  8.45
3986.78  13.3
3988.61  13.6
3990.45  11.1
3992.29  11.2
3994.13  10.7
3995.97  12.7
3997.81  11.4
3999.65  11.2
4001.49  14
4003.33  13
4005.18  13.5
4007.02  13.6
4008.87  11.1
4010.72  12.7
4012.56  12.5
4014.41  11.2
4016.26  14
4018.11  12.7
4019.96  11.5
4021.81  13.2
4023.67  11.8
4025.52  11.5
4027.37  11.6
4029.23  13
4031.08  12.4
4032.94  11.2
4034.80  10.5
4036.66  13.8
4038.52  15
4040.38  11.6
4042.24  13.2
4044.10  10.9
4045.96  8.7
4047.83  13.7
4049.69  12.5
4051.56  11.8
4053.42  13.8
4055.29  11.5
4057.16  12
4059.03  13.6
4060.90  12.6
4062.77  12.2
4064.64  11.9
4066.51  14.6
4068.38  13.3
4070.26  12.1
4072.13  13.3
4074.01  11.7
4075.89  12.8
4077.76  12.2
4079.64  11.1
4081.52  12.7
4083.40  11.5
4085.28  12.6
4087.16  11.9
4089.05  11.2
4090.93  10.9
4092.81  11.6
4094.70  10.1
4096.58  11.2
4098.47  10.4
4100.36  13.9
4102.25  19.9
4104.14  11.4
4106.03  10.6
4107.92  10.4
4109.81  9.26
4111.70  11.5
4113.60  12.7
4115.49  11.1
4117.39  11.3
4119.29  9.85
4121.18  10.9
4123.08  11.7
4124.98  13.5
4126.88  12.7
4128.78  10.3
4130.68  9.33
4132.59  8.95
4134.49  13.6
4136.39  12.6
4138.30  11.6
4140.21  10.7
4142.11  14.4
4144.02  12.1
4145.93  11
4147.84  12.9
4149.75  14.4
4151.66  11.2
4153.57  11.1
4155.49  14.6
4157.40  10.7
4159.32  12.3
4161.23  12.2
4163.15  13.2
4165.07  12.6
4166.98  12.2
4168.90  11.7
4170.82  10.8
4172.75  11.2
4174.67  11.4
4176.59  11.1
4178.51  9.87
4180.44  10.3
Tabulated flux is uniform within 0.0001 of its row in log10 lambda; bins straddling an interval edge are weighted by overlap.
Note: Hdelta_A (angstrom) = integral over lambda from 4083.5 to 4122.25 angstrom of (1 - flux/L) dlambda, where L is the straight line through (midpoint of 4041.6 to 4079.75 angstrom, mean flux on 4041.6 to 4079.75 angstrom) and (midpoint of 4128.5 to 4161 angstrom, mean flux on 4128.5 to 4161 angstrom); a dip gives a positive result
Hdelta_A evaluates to 1.6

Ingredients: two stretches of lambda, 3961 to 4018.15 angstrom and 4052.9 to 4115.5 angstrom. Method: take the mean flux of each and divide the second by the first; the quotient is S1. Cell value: 1.08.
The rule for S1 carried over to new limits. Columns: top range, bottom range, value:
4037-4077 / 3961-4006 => 1.15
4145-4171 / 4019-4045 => 1.00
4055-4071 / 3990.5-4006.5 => 1.04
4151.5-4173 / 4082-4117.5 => 1.02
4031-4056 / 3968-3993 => 1.10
